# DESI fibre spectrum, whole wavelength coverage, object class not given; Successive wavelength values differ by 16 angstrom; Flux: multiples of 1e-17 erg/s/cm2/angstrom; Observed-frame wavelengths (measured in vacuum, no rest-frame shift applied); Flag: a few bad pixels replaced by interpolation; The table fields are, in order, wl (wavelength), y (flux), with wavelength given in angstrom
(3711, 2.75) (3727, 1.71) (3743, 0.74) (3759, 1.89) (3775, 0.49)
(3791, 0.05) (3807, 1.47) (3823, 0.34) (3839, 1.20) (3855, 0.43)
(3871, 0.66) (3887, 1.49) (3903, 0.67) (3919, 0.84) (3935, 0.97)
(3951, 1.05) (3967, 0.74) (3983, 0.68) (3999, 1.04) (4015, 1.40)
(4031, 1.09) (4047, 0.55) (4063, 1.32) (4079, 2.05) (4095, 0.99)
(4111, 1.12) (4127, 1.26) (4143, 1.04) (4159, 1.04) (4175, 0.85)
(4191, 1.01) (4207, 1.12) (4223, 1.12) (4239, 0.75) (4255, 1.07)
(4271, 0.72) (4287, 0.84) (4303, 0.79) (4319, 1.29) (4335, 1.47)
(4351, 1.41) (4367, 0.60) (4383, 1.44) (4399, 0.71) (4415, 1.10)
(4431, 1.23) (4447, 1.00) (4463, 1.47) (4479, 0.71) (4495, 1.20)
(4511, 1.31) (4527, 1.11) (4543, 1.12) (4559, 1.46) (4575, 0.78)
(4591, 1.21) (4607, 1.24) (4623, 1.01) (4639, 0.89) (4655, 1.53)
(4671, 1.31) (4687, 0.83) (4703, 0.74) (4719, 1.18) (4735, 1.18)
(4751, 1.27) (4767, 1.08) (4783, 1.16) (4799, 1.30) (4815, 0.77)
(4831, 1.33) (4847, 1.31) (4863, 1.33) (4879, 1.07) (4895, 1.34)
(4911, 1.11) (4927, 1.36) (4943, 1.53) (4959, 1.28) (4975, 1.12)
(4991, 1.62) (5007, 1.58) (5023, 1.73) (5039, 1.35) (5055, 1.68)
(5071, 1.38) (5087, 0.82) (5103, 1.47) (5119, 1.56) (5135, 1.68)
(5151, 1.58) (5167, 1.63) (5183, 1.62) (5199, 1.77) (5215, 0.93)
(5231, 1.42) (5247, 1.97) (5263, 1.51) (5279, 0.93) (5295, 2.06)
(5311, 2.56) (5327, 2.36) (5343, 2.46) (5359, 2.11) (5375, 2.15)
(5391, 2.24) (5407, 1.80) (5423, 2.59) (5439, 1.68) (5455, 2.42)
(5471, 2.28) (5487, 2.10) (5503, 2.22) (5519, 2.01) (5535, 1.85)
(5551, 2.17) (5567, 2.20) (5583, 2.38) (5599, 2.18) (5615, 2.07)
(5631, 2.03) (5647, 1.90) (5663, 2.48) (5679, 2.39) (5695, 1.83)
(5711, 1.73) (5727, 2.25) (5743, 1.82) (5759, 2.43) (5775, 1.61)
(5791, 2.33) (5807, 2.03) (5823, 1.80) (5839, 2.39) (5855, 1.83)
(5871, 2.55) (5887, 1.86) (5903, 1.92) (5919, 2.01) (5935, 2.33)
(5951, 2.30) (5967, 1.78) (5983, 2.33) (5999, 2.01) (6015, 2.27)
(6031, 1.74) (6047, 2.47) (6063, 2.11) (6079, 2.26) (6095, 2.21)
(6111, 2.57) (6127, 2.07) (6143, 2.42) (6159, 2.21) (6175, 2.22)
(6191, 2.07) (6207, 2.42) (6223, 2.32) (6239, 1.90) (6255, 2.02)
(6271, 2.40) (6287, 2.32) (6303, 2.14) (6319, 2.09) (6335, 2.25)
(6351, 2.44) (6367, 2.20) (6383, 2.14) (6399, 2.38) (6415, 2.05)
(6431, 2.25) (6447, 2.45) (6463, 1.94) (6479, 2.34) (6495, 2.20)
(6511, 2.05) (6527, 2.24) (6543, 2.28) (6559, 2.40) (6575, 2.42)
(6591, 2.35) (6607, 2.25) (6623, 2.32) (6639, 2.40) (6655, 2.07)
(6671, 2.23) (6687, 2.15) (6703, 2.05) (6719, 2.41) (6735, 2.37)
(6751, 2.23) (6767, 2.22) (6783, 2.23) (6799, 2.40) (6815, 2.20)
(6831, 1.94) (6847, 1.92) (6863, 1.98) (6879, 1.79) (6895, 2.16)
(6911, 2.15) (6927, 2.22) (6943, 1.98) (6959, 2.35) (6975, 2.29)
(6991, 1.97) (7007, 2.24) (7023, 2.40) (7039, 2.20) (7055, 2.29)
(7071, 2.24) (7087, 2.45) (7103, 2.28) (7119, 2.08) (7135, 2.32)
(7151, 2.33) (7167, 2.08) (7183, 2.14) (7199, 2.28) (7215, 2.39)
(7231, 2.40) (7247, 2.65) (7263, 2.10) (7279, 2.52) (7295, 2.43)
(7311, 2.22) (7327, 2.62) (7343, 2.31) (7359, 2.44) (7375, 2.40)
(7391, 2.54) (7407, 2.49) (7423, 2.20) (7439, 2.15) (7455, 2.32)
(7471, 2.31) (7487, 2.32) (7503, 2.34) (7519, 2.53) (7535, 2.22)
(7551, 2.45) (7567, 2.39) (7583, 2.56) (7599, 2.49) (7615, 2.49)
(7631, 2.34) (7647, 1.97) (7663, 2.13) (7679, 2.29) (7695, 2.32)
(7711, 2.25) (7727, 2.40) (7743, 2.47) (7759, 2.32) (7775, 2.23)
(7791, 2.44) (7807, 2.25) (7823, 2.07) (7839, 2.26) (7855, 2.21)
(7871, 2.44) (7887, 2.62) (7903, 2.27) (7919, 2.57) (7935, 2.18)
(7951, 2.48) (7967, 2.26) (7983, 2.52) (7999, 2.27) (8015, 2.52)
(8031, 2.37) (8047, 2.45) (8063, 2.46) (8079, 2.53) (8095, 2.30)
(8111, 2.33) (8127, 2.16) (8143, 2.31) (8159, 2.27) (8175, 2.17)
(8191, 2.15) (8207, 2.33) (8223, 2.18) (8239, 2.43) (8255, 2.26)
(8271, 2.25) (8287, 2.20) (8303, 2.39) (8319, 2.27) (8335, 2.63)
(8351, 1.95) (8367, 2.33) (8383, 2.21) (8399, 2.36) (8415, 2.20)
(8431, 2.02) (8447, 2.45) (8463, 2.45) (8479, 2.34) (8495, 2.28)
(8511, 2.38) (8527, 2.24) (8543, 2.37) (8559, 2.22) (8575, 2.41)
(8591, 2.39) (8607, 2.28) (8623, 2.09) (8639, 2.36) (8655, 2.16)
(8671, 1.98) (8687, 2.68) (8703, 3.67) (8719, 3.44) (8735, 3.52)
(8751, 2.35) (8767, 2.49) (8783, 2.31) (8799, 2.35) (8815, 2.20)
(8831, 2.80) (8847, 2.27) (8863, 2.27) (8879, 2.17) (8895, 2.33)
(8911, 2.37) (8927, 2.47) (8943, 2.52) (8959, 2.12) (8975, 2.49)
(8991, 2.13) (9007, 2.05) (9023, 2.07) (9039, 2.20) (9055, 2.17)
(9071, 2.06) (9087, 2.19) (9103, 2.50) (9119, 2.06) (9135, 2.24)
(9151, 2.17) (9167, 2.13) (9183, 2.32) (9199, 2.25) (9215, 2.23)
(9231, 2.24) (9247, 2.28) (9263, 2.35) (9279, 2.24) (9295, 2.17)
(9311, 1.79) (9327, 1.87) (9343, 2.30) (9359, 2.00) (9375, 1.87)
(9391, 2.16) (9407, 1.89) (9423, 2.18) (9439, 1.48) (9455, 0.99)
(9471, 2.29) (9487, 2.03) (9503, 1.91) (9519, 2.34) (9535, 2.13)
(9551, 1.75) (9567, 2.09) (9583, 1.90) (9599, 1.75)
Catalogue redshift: 0.33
